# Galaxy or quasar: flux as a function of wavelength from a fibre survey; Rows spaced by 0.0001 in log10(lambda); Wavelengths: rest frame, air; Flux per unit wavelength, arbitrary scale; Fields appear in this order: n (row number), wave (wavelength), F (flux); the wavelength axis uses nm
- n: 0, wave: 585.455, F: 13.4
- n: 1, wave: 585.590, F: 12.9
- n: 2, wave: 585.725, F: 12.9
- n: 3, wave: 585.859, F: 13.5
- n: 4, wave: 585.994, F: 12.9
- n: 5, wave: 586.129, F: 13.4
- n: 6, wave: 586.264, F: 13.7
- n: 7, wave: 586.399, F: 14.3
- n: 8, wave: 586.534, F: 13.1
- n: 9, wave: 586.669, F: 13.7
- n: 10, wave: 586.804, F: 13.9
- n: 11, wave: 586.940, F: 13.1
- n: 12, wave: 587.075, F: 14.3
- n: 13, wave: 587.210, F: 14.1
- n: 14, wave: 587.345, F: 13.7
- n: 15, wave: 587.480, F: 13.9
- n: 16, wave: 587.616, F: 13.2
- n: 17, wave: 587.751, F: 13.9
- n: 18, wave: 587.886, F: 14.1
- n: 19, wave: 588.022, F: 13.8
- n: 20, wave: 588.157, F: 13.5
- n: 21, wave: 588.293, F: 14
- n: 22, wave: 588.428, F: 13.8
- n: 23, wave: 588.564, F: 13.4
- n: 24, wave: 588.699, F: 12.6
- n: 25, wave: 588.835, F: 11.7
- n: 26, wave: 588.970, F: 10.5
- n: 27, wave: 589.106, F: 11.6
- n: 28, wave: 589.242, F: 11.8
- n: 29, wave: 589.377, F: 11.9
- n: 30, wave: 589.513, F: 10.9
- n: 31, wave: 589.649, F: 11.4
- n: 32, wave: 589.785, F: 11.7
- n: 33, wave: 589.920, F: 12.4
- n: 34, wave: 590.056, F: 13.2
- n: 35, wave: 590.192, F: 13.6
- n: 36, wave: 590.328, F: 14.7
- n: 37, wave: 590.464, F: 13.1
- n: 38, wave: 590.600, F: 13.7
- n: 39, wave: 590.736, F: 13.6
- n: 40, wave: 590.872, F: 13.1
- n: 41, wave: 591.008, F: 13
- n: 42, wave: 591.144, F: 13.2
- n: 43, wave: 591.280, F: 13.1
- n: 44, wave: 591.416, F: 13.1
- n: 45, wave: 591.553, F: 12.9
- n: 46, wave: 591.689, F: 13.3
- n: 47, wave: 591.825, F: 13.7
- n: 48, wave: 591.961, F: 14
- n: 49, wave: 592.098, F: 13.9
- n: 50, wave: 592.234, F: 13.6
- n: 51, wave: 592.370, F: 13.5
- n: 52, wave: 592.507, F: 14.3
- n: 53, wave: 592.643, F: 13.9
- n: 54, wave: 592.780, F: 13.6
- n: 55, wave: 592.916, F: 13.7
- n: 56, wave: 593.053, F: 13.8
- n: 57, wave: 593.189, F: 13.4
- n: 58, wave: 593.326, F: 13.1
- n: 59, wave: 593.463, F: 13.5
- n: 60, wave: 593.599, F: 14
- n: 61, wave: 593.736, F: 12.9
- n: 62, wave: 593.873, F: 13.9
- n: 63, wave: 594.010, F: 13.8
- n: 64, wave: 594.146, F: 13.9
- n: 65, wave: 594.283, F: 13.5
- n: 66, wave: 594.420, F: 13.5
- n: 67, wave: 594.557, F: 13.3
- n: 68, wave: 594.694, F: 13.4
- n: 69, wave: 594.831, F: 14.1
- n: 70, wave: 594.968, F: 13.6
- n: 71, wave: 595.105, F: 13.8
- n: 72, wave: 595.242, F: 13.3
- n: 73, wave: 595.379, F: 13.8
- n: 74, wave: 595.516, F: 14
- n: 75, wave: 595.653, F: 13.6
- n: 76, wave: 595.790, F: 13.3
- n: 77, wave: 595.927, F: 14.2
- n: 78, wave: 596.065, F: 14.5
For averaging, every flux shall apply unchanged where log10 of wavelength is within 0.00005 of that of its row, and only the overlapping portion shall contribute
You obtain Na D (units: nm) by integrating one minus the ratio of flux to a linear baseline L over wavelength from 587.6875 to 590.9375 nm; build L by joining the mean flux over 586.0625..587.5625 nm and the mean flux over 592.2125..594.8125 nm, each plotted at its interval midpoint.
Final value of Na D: 0.20 nm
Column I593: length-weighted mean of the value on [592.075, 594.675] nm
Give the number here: 13.6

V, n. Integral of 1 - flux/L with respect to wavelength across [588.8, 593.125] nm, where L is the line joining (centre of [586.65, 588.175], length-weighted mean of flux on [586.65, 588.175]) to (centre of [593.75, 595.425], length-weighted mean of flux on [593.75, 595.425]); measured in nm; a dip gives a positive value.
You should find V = 0.22 nm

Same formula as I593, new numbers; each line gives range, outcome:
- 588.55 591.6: 12.6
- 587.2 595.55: 13.3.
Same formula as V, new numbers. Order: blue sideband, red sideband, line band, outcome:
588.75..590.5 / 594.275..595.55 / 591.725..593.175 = -0.092 nm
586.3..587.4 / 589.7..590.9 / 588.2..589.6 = 0.126 nm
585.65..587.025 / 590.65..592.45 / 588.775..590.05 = 0.171 nm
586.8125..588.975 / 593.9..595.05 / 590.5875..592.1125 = 0.022 nm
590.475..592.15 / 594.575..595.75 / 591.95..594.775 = -0.022 nm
